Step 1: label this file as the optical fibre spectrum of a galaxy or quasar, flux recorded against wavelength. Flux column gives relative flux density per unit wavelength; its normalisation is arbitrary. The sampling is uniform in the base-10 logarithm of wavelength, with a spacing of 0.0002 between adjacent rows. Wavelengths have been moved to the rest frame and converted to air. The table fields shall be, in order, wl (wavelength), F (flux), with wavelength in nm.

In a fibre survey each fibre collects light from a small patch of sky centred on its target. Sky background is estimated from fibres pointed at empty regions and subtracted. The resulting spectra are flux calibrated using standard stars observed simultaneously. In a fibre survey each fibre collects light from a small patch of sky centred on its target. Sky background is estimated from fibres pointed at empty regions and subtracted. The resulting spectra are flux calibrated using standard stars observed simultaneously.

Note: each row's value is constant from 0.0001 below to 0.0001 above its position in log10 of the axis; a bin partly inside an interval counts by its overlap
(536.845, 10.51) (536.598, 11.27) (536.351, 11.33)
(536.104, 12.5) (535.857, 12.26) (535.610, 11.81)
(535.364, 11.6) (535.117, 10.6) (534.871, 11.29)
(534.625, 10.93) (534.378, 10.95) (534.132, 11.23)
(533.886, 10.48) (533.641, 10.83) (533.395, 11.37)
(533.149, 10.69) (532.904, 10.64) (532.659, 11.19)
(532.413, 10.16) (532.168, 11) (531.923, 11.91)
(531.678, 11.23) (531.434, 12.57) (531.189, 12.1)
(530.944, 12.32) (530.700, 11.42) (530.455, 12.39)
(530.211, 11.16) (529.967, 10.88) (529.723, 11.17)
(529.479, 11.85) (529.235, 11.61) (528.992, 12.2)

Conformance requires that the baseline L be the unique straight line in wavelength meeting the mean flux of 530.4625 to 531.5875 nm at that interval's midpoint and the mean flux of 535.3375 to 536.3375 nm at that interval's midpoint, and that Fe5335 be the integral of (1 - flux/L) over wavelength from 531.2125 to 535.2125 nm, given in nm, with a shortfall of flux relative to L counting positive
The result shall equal 0.321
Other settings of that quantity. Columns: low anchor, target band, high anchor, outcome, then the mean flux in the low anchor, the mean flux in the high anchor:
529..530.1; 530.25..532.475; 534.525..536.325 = -0.04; 11.5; 11.6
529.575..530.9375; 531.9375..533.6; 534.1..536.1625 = 0.08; 11.5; 11.4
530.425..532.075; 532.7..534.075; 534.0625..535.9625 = 0.09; 11.9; 11.3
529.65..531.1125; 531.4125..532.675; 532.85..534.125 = -0.01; 11.6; 10.9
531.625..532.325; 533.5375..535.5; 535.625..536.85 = 0.09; 11.3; 11.7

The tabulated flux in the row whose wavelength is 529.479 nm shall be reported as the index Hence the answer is 11.85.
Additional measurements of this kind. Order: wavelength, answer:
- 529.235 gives 11.61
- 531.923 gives 11.91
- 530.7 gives 11.42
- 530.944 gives 12.32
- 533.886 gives 10.48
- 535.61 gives 11.81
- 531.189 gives 12.1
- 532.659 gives 11.19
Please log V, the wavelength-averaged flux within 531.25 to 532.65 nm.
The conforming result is 11.4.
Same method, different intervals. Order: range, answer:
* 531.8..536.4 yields 11.2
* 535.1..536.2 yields 11.8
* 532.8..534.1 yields 10.8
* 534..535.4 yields 11.1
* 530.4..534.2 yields 11.3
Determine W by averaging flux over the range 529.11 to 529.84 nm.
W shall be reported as 11.6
